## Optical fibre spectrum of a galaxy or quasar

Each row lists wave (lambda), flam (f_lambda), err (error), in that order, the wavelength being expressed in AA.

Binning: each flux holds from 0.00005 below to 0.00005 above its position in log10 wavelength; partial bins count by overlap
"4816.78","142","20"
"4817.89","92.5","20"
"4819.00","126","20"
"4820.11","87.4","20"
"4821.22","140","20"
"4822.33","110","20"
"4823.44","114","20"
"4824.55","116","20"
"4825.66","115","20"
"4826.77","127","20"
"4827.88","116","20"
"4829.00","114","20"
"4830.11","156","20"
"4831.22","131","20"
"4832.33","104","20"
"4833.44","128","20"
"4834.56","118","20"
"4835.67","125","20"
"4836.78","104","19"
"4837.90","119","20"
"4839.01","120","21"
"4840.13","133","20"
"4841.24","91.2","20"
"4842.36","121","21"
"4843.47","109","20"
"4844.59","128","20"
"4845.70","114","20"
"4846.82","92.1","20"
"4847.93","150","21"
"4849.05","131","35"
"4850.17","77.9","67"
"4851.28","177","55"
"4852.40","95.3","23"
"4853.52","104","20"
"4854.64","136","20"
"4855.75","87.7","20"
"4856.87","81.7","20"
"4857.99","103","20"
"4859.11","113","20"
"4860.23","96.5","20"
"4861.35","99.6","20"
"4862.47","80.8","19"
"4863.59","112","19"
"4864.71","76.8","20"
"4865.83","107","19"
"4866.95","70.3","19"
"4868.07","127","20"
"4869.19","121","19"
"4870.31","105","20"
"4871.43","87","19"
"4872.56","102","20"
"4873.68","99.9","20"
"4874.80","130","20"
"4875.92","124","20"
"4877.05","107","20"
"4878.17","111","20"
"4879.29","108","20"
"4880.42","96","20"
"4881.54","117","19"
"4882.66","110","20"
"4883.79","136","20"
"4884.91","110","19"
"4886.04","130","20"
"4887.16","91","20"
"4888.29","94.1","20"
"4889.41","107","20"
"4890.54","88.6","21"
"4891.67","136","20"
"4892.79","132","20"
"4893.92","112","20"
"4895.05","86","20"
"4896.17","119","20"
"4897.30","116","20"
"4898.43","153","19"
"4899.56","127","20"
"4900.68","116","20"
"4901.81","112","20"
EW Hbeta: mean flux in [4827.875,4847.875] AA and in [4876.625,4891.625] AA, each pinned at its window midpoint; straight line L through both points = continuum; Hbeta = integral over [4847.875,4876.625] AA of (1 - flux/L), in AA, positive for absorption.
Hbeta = 1.8 AA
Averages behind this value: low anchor 119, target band 107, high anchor 109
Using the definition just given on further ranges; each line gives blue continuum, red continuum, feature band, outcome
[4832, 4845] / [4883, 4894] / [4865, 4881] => 1.15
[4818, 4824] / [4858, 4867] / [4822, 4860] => -3.98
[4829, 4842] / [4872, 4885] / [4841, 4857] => 0.51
